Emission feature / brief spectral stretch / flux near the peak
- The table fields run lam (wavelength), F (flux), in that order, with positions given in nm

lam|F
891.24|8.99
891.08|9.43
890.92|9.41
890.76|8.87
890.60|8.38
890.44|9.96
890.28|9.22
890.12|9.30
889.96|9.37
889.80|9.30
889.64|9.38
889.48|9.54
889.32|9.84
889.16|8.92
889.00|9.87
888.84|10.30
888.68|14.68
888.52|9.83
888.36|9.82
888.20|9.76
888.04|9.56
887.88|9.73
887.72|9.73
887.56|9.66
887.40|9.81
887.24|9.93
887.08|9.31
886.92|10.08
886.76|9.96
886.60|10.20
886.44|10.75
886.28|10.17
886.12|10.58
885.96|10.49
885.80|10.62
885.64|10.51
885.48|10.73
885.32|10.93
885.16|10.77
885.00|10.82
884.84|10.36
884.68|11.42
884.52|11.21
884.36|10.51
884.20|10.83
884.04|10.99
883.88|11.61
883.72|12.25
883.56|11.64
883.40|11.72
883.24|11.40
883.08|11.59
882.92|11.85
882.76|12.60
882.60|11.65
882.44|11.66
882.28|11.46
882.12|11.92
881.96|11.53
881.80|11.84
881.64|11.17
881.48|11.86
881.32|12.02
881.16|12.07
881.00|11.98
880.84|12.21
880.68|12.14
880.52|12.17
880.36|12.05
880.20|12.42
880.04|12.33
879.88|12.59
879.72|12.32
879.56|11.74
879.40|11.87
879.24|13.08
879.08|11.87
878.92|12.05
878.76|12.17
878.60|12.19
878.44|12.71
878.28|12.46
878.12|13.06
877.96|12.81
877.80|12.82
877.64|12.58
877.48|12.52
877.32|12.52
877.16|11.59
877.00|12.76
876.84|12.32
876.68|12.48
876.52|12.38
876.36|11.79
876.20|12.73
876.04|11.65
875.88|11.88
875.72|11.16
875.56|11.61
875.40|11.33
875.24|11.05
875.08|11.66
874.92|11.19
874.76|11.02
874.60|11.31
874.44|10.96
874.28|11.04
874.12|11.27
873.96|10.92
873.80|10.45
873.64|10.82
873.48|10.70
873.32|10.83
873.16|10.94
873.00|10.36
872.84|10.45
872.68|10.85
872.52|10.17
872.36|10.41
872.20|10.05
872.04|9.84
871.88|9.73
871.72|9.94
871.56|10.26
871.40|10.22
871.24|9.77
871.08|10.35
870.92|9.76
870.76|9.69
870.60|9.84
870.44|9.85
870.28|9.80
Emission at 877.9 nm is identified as Mg II 2798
